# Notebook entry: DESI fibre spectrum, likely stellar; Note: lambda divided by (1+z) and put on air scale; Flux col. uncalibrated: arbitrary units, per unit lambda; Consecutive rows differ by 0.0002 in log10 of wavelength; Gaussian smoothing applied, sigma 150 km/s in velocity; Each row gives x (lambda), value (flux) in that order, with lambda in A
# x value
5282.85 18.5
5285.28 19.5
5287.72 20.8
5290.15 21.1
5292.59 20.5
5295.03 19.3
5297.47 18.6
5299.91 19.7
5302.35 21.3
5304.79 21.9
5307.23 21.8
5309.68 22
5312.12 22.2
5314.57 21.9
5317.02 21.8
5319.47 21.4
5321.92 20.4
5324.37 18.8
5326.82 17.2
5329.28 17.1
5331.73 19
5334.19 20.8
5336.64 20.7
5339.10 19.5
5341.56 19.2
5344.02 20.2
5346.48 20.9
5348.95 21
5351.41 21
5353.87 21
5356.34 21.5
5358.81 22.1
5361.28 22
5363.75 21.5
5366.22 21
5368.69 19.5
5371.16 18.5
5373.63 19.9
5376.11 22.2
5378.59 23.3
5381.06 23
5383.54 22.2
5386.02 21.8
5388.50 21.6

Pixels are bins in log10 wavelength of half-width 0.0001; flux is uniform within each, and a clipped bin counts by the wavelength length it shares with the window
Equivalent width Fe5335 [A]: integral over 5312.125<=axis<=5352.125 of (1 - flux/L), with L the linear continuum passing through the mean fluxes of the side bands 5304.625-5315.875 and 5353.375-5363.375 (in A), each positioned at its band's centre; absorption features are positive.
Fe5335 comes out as 3.1 A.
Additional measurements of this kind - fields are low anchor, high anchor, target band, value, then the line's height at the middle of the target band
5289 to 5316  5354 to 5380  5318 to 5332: 1.3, 21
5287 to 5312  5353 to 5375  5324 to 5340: 1.4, 20.8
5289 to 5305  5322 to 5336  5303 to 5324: -2.2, 19.5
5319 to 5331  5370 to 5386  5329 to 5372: -0.7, 20.1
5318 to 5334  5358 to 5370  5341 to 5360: -0.4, 20.5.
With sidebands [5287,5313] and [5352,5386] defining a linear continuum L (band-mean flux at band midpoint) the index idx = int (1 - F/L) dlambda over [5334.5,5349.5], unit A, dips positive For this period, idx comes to 0.6 A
